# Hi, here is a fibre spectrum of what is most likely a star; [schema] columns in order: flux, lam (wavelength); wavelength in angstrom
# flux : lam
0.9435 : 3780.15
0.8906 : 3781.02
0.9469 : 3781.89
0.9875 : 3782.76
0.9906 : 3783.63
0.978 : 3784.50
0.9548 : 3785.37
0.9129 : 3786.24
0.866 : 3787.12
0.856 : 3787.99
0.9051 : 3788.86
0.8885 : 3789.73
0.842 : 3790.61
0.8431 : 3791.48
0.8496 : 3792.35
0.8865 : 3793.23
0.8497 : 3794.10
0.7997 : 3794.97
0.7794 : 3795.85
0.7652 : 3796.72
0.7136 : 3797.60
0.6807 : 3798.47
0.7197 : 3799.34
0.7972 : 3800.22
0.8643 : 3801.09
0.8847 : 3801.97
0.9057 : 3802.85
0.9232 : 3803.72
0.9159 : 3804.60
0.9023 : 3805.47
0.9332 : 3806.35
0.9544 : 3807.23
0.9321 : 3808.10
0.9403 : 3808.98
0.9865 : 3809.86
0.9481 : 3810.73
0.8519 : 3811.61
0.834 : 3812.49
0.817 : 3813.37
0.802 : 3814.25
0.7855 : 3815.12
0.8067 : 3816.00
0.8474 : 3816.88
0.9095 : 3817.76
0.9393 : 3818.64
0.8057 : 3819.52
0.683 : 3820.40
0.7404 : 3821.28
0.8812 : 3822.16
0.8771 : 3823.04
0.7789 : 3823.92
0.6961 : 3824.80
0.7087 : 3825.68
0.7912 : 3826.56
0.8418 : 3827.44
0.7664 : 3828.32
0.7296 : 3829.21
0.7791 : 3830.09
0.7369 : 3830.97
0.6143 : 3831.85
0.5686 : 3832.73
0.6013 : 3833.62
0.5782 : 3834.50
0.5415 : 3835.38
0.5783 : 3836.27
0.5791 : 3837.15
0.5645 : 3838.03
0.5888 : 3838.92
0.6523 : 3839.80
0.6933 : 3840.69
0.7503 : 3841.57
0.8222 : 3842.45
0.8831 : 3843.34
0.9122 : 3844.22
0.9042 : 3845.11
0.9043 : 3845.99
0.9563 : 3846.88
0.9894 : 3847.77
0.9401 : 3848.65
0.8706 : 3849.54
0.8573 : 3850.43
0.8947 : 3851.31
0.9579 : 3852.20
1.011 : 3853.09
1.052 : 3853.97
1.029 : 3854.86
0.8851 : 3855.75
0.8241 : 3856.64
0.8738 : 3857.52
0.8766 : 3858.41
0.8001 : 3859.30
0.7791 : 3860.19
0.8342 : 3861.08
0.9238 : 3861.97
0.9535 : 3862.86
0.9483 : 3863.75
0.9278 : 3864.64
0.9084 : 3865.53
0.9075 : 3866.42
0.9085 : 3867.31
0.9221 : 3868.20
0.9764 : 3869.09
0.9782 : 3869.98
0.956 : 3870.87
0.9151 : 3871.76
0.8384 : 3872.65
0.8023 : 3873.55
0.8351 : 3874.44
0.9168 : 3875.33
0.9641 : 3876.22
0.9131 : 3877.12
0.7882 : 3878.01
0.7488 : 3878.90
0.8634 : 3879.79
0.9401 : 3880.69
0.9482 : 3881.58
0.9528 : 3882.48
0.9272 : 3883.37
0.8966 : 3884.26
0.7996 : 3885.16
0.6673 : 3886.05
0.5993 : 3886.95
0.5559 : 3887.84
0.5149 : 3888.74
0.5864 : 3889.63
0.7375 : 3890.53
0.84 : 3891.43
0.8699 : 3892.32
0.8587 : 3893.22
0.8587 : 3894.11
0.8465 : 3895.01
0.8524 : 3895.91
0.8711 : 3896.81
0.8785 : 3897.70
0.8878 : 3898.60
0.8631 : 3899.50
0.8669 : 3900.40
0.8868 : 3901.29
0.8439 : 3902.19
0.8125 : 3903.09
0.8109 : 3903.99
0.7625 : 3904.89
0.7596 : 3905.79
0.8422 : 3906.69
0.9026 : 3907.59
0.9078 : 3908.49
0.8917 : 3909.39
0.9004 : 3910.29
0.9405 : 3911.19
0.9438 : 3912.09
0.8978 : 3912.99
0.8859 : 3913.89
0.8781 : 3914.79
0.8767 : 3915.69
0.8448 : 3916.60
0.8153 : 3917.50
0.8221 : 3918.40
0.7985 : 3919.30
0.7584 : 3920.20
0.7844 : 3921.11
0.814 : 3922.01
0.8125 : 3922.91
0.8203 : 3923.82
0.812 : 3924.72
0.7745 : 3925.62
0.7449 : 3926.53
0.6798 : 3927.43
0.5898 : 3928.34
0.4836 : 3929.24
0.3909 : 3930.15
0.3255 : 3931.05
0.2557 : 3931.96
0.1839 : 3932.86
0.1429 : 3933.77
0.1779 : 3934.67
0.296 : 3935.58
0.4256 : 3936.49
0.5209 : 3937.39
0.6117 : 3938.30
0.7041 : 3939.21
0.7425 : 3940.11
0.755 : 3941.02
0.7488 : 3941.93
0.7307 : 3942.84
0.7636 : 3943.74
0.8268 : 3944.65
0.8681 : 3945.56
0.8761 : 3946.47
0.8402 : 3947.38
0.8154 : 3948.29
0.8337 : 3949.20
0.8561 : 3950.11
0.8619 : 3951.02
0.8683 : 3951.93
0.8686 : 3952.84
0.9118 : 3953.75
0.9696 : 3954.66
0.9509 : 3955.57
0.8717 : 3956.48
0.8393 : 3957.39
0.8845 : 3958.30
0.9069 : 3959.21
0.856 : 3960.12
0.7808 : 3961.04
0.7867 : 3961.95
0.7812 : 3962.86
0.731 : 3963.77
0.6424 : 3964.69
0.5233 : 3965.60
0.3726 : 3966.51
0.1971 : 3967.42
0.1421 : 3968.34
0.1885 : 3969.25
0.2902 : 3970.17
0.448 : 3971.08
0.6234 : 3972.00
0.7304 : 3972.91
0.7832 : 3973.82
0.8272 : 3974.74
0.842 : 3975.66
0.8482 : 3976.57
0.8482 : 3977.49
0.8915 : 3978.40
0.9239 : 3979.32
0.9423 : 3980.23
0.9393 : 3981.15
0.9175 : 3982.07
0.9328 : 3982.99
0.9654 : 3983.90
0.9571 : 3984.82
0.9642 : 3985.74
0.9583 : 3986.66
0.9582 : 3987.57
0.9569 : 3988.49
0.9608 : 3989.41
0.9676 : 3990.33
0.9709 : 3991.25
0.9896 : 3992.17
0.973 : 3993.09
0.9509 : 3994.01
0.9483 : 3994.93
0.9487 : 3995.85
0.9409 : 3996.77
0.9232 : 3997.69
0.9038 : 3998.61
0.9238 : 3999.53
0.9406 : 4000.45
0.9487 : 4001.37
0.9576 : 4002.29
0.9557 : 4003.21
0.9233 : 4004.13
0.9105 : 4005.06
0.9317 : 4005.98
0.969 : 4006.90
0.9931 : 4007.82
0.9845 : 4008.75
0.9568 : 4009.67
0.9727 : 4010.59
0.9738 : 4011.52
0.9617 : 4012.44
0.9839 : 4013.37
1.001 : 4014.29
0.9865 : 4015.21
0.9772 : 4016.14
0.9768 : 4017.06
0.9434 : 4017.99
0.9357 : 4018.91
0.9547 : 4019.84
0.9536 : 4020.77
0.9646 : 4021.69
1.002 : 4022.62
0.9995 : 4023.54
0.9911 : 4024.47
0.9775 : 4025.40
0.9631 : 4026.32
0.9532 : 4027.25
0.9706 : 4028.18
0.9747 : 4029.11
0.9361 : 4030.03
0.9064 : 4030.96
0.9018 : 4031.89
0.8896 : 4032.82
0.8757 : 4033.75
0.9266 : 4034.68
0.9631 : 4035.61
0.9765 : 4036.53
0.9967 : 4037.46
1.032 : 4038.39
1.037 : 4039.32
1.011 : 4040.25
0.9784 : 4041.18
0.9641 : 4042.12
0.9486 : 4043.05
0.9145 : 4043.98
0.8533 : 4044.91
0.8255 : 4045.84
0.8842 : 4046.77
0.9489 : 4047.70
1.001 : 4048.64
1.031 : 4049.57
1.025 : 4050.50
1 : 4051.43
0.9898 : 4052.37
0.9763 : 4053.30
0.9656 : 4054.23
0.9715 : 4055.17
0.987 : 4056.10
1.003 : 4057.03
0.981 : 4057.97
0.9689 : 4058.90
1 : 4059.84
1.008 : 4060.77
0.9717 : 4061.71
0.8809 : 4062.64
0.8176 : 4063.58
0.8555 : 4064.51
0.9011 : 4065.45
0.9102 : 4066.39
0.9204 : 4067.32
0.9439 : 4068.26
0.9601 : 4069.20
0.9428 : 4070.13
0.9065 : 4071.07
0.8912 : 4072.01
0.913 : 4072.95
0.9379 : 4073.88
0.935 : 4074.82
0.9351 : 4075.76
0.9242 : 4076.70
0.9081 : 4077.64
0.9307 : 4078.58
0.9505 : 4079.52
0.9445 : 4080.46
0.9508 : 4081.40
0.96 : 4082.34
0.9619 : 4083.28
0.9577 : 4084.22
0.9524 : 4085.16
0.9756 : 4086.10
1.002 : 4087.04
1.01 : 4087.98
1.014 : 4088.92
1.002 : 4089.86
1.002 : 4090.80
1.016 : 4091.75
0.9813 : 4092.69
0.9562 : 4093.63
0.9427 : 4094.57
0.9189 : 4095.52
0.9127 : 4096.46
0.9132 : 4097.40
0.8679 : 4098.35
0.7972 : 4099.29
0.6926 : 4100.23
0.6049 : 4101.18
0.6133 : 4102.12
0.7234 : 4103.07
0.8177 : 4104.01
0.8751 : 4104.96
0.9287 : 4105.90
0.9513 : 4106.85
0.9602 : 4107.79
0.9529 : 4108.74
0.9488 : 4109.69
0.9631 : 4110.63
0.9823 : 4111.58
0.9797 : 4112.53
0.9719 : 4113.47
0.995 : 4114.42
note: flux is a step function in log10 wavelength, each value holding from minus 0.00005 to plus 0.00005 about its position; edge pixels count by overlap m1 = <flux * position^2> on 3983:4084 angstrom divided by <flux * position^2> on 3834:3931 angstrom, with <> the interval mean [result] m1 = 1.25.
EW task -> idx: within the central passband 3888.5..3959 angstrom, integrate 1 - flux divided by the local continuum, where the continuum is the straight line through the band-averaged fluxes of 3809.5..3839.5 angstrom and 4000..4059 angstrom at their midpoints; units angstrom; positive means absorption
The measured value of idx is 7.63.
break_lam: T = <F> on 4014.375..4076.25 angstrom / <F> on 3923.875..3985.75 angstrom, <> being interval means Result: 1.37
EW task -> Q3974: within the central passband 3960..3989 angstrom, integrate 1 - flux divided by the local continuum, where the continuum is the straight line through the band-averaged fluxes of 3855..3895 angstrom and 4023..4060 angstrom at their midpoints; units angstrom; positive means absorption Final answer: 5.8 angstrom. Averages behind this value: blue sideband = 0.849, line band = 0.735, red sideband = 0.962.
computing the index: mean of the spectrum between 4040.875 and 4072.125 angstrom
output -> 0.945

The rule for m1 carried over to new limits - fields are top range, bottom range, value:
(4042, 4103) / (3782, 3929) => 1.24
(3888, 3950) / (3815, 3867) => 0.95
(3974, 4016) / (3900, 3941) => 1.39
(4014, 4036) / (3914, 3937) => 1.63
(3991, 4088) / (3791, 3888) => 1.27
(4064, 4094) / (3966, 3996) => 1.26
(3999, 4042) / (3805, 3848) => 1.35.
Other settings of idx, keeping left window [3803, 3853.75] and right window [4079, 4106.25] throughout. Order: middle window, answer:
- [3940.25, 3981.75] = 5.1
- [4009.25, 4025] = -1.7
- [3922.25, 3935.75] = 5.4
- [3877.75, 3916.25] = 0.1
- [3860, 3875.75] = -1.5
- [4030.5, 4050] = -1.3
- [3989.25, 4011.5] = -2.1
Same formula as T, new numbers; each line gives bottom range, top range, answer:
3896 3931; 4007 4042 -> 1.20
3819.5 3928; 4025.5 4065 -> 1.16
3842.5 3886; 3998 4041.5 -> 1.07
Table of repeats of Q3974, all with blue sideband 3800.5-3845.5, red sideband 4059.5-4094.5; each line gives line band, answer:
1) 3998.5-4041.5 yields -2.33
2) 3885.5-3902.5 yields 1.05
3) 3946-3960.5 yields -0.09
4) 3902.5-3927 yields 0.27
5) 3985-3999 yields -0.94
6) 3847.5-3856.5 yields -1.51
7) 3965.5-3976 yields 4.63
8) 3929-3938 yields 5.63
